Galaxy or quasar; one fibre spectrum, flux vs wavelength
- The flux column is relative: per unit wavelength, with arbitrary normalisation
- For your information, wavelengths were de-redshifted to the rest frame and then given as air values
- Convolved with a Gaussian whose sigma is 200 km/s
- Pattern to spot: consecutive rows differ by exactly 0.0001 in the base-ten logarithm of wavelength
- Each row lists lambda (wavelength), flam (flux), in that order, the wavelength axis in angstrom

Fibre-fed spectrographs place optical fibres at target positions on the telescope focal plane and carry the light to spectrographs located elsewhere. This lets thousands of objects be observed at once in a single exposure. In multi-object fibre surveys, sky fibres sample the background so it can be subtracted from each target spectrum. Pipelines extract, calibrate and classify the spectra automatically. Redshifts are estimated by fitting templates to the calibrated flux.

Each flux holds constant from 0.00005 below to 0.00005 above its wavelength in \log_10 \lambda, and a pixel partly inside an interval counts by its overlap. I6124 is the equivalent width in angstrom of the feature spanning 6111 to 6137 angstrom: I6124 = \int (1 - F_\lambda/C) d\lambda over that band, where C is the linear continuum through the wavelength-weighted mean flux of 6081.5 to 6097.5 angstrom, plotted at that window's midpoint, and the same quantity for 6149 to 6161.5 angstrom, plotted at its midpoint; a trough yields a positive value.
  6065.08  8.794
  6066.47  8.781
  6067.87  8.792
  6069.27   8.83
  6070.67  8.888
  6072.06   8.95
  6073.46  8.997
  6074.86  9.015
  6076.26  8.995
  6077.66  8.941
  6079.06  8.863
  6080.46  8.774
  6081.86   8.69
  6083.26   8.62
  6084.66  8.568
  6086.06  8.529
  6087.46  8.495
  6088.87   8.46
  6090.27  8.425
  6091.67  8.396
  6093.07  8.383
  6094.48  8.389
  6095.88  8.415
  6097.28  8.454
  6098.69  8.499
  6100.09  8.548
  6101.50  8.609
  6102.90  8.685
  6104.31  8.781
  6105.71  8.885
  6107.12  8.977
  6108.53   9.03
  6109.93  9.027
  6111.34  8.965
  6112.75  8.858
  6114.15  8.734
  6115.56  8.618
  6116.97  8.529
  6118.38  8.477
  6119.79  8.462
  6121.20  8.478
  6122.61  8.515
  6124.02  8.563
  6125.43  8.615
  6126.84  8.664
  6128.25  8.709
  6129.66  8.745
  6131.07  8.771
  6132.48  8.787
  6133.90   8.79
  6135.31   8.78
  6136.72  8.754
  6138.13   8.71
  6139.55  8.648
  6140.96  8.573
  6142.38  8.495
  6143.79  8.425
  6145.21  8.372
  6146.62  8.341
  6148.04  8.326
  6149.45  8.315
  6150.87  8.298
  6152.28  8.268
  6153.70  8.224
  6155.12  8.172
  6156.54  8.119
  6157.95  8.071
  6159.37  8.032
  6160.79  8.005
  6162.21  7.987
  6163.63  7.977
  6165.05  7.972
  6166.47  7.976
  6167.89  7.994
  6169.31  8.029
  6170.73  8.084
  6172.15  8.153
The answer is -1.1 angstrom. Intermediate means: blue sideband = 8.48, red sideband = 8.16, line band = 8.67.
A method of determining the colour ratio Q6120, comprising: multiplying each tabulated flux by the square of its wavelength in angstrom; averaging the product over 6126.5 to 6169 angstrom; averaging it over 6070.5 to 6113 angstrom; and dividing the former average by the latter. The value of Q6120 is 1.0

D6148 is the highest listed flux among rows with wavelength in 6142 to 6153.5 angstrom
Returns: 8.495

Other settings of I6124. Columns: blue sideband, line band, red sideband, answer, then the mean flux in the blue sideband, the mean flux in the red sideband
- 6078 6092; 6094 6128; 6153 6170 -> -1.0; 8.6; 8.04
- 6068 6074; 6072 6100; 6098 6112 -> 0.7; 8.9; 8.8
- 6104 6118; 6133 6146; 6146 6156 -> -0.3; 8.83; 8.27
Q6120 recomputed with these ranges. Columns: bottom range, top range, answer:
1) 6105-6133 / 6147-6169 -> 0.94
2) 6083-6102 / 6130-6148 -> 1.03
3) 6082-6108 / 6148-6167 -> 0.97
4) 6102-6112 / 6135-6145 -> 0.98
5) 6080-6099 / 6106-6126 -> 1.03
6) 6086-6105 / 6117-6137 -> 1.03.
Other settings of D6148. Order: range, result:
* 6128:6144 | 8.79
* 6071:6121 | 9.03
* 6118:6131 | 8.745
